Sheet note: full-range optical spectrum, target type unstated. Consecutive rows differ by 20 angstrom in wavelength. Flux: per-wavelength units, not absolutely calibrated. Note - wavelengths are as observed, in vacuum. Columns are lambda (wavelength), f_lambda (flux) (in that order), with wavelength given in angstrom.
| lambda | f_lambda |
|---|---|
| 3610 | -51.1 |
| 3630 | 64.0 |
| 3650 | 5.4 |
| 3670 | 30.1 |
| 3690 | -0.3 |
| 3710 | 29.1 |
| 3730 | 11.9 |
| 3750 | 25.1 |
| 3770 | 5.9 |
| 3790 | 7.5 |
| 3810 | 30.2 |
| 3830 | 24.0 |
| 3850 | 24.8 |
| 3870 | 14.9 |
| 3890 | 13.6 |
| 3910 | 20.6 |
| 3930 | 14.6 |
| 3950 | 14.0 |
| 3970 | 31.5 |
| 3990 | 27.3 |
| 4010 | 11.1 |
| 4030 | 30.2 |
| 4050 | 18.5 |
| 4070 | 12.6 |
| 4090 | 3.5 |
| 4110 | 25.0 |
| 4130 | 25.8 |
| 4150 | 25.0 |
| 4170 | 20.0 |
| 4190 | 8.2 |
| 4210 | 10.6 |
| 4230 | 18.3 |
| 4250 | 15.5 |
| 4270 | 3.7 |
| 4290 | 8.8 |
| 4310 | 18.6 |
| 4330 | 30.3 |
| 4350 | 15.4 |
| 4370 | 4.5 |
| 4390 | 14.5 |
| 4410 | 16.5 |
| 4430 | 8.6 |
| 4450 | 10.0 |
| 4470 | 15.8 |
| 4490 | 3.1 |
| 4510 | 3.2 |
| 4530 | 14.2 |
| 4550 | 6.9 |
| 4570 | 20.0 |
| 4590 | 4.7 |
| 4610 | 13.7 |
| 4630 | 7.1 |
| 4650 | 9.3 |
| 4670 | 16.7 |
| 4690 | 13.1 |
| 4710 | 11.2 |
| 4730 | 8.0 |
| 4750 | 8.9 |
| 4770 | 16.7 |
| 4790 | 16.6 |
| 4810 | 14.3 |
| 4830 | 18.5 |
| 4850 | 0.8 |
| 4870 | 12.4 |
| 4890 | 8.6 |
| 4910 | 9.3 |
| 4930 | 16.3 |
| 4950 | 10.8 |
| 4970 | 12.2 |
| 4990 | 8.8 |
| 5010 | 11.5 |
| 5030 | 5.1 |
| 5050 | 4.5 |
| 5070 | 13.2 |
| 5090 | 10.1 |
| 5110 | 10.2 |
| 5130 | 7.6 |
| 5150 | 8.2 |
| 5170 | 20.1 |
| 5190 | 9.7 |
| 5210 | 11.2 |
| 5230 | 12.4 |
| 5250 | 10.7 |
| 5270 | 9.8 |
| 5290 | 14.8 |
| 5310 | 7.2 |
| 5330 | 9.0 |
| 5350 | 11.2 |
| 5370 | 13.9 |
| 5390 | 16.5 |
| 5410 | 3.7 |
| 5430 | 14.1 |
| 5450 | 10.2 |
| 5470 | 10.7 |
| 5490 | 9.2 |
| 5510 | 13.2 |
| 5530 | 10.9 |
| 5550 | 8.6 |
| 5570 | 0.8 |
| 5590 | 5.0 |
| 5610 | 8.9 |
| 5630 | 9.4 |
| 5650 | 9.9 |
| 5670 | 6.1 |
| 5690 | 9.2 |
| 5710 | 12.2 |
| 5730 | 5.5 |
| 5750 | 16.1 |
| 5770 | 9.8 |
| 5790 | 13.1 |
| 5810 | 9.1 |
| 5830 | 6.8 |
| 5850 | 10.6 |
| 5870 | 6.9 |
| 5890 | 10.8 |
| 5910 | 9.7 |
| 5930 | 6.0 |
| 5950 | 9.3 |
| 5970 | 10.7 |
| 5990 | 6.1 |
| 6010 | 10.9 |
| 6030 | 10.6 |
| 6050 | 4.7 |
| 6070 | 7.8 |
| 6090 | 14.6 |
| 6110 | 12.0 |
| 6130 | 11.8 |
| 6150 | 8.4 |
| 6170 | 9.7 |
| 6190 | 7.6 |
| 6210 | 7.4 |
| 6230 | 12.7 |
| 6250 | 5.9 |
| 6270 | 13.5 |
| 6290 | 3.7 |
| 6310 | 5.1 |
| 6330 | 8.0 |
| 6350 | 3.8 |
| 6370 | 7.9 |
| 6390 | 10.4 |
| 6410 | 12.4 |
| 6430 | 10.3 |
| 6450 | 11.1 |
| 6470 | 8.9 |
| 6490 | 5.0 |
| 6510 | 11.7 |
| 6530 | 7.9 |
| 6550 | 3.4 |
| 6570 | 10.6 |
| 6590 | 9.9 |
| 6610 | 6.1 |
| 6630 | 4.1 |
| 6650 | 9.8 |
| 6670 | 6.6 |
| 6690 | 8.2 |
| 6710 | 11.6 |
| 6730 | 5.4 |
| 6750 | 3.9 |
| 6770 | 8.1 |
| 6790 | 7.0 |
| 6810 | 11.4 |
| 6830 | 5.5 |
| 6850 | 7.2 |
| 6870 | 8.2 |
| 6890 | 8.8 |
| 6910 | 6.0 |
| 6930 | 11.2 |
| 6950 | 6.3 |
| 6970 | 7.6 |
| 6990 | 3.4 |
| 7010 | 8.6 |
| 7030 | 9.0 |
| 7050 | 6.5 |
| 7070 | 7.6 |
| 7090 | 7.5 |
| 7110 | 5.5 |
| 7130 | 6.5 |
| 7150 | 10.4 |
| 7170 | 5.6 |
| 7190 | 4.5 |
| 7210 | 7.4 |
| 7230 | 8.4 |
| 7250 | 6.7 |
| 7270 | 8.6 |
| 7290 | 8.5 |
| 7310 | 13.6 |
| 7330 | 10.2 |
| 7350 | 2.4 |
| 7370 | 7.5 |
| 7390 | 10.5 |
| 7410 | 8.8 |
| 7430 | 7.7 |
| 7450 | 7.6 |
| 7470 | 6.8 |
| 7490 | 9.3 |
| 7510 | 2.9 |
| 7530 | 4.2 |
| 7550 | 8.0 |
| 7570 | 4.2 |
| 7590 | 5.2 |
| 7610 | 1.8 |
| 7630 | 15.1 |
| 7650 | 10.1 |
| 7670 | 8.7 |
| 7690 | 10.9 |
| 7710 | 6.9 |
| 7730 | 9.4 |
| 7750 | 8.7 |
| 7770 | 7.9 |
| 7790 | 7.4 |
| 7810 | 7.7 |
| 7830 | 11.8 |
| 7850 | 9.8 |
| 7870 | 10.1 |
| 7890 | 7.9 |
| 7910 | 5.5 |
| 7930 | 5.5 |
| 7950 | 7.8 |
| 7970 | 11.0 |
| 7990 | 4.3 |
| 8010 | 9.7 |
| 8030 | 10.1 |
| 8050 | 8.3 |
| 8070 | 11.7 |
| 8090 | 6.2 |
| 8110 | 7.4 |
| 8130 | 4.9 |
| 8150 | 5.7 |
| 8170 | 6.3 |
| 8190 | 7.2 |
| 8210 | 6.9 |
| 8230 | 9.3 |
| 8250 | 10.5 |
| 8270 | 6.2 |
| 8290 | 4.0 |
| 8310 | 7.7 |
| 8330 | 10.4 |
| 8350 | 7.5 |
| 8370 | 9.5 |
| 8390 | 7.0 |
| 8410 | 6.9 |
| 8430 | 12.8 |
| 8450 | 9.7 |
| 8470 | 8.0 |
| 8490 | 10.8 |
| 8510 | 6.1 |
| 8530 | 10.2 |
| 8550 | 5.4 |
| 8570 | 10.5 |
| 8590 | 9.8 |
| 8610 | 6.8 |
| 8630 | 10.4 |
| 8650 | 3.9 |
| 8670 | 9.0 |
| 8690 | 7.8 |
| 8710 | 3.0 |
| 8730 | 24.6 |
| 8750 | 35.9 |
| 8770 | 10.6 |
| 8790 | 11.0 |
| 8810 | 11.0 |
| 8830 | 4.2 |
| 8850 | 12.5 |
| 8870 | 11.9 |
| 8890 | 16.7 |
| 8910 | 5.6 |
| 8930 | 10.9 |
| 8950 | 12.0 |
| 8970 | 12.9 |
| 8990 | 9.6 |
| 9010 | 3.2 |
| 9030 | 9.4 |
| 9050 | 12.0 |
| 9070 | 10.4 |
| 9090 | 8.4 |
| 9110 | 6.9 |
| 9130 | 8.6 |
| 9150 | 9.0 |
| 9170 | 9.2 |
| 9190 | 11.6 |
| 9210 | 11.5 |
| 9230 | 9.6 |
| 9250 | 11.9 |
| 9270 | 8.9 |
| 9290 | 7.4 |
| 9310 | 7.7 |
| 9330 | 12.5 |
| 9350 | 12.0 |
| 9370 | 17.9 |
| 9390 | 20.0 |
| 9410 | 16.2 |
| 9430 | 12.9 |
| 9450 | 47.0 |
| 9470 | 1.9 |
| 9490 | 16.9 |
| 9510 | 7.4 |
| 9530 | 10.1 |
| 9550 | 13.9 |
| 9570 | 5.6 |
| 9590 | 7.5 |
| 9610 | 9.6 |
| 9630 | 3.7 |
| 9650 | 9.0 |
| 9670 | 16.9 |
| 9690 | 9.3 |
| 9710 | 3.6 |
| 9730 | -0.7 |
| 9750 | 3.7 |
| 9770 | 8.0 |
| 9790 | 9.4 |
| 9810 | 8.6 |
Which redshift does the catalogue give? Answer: 1.344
